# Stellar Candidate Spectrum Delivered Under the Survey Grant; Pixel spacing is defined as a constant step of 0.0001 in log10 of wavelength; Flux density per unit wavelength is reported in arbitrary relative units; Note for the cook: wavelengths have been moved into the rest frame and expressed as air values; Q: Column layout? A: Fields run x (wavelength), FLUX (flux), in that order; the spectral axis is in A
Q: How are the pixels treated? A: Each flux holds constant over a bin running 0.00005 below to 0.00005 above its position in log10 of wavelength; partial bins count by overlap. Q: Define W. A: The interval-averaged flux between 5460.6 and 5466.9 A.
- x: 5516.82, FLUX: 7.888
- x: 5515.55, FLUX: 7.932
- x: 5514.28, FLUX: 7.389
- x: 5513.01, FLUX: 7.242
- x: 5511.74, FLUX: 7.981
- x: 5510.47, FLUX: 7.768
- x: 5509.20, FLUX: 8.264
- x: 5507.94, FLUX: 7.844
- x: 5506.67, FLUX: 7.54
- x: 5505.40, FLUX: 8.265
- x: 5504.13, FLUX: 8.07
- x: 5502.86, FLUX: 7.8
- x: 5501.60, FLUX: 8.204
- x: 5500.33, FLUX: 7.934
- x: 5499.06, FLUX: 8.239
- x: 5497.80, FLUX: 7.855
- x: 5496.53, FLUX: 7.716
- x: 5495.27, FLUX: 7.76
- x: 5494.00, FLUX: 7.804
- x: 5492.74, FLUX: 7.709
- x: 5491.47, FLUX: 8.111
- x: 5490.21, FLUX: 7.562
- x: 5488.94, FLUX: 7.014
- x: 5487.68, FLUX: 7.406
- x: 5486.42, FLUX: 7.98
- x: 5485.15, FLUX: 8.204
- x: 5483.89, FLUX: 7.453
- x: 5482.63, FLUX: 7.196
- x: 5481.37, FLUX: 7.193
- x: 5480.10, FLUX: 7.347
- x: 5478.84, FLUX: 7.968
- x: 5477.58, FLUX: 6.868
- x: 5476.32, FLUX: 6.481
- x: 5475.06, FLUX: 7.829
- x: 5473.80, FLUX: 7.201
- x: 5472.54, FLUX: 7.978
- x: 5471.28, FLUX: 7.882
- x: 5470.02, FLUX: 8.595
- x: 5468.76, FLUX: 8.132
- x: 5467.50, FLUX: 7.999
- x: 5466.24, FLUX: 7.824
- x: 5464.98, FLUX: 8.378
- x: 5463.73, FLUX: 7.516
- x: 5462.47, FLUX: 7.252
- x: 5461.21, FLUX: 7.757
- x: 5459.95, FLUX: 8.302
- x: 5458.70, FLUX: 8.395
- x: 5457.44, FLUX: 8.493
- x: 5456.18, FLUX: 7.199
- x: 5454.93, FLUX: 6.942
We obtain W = 7.75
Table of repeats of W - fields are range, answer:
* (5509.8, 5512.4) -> 7.86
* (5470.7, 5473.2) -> 7.92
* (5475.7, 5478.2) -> 6.68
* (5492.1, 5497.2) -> 7.74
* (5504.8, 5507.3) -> 7.89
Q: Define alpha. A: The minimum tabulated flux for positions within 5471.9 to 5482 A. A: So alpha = 6.481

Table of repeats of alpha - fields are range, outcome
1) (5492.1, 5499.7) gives 7.709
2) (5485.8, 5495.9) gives 7.014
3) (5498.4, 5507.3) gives 7.54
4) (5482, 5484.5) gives 7.196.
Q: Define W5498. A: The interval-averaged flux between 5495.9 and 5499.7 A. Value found 7.94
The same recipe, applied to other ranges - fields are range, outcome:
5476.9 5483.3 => 7.31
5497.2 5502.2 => 8.06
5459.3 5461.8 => 8.05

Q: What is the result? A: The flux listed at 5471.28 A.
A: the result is 7.882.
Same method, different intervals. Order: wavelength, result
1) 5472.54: 7.978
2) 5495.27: 7.76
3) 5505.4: 8.265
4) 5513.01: 7.242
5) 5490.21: 7.562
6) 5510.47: 7.768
